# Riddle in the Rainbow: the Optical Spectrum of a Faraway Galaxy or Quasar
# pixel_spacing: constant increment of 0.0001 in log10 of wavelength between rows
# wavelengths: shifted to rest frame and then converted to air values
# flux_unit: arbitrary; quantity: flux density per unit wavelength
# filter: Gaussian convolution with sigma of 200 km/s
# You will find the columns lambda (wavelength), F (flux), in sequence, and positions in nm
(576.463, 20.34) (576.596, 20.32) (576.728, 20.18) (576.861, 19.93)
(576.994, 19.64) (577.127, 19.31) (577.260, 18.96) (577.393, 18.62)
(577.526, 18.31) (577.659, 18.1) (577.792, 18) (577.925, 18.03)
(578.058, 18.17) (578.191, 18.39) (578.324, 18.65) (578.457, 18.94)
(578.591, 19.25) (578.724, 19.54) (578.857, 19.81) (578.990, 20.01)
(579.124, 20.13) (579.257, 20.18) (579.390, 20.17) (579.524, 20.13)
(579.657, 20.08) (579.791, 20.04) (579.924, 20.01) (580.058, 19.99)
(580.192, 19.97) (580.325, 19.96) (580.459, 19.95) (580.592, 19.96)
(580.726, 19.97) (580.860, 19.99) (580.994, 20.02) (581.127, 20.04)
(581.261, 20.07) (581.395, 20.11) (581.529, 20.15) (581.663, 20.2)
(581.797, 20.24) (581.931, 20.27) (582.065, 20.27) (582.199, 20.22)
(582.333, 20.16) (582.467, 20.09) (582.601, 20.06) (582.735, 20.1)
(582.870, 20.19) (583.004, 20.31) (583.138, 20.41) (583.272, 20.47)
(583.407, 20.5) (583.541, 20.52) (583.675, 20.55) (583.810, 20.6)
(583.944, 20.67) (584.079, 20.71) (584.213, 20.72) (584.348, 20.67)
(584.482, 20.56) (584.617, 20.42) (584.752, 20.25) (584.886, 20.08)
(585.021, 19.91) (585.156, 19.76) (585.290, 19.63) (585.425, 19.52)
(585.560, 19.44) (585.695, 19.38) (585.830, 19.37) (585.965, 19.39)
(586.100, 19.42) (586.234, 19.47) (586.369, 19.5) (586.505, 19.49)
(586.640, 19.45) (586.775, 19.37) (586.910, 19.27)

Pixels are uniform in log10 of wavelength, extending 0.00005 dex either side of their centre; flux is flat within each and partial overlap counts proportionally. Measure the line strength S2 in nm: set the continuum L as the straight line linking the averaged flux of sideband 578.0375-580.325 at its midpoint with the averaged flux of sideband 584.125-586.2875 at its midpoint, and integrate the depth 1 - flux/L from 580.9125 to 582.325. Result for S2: -0.03 nm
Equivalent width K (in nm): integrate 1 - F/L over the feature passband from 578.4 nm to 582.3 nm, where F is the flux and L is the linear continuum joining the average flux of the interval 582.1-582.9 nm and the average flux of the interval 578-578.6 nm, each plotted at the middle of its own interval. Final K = -0.13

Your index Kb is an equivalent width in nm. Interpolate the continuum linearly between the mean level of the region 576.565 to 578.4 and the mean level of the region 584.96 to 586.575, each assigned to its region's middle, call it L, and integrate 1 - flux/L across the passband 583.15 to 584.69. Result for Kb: -0.10 nm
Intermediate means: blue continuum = 18.9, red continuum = 19.5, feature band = 20.6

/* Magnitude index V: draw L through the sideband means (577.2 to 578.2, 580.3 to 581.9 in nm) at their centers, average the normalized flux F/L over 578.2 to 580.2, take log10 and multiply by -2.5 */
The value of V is -0.04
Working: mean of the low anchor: 18.3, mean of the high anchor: 20.1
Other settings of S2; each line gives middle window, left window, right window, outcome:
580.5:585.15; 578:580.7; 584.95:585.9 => -0.16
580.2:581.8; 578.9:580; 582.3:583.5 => 0.01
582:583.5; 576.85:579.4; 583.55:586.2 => -0.04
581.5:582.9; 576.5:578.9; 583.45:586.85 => -0.04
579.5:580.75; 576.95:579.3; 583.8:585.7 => -0.04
